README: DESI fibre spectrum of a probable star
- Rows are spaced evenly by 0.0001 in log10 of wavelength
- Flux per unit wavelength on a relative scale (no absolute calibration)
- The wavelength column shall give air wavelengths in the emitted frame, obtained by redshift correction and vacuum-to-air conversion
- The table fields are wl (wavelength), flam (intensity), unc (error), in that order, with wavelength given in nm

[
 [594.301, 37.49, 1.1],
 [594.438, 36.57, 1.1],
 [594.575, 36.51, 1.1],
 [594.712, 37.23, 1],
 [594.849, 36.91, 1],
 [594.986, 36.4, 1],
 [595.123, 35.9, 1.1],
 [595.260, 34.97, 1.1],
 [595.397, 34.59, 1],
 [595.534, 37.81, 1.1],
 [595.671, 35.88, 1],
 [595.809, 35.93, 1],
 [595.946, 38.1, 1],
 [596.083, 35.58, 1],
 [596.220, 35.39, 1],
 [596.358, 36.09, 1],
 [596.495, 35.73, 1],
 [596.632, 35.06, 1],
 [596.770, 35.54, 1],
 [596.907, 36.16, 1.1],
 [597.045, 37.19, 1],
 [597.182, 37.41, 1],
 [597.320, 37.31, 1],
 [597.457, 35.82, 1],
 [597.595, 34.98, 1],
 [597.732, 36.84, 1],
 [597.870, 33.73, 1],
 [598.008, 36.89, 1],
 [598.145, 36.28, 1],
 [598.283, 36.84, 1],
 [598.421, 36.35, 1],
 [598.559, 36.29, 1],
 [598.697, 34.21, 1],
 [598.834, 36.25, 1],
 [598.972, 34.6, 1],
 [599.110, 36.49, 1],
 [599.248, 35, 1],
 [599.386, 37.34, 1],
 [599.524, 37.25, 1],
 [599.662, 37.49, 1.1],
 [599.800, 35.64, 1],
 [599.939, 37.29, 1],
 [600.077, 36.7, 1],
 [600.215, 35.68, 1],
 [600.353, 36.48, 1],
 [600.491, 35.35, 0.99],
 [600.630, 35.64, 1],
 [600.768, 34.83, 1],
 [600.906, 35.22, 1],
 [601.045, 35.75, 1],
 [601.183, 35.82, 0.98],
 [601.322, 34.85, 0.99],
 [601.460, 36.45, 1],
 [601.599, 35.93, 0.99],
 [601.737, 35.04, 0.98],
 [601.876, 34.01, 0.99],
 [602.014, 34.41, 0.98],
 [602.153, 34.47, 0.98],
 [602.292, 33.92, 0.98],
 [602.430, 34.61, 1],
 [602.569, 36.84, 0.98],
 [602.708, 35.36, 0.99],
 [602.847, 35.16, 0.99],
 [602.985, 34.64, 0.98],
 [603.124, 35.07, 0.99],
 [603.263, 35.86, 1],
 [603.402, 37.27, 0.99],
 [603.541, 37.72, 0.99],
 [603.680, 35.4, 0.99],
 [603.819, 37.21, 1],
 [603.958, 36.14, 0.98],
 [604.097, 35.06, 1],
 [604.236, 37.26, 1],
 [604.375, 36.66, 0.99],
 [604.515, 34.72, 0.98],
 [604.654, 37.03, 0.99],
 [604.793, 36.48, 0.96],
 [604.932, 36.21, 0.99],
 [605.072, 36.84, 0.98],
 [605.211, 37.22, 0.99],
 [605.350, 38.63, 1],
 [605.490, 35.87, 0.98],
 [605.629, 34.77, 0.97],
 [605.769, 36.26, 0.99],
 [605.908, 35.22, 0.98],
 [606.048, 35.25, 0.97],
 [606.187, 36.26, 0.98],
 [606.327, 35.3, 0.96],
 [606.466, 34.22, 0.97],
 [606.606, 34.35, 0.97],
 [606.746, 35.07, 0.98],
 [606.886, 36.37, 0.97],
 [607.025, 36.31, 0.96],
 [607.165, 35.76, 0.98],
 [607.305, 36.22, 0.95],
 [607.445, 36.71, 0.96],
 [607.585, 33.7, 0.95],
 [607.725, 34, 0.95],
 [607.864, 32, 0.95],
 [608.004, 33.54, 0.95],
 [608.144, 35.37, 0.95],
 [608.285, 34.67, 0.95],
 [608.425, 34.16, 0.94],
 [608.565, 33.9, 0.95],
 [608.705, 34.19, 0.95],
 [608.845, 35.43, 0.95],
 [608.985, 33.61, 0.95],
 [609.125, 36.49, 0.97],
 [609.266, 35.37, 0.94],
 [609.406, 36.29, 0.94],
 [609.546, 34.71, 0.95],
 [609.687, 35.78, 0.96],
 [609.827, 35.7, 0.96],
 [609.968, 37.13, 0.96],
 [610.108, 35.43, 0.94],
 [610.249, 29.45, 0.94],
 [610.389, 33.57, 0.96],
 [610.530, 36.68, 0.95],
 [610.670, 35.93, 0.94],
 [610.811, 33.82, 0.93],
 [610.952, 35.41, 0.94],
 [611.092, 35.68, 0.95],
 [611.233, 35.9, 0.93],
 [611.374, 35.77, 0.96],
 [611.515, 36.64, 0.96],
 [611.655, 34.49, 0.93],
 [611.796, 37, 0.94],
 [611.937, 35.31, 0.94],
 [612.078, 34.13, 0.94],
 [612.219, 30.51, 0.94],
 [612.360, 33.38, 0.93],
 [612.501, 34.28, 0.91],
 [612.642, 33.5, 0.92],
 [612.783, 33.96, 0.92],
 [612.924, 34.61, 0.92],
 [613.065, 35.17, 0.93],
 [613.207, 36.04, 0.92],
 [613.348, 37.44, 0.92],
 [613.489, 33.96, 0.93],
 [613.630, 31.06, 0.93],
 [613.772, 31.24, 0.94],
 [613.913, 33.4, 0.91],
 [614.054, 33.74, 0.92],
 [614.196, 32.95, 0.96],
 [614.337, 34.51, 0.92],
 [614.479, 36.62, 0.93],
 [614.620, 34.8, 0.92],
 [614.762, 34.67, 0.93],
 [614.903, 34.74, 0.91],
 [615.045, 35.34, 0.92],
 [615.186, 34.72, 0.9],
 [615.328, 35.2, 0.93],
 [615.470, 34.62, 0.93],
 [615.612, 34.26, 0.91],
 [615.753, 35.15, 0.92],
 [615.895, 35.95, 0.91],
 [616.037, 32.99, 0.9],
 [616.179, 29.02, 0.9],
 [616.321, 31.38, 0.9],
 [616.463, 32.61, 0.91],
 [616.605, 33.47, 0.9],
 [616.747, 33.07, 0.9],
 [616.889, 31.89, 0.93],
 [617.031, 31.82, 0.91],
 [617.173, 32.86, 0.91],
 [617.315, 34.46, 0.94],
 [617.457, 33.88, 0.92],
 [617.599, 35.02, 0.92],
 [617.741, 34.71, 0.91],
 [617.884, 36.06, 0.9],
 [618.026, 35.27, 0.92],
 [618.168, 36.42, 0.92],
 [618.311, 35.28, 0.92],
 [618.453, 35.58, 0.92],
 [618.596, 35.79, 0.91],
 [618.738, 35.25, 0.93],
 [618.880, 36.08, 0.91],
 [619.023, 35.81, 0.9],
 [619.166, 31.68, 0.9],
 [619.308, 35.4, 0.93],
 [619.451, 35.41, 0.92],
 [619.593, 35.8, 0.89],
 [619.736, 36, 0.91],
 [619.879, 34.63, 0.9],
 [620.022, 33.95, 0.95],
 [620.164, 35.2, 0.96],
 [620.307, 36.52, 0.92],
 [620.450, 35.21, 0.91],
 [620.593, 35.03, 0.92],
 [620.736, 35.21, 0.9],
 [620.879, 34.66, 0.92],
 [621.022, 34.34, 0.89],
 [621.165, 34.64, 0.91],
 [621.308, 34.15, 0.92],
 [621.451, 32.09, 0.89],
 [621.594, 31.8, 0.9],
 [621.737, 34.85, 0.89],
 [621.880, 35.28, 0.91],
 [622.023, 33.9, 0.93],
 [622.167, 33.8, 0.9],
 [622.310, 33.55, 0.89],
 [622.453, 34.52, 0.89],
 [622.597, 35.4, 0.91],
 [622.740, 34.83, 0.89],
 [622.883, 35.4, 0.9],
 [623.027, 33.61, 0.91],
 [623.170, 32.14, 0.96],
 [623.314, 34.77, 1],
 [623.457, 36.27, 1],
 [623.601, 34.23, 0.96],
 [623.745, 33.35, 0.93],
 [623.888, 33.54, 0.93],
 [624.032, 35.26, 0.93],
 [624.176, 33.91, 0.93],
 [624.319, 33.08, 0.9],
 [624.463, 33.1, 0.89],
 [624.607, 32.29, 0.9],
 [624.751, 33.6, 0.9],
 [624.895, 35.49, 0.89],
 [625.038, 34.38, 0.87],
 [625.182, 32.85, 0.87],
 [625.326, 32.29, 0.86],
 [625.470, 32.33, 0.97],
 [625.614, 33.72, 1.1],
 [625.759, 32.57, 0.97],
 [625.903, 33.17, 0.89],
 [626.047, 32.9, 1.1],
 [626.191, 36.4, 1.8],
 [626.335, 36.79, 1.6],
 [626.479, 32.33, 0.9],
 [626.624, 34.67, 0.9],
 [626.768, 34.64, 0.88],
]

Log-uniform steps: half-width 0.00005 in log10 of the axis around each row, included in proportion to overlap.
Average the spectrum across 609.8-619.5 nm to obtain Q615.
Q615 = 34.4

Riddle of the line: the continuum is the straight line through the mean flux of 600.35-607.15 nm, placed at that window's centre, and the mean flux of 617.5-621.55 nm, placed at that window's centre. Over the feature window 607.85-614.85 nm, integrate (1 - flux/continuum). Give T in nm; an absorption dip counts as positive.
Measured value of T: 0.15 nm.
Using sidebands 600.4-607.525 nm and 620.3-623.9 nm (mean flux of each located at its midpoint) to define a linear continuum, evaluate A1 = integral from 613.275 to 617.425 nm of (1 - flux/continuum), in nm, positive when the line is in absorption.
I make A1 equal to 0.13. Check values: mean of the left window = 35.7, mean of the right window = 34.3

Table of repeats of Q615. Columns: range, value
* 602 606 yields 36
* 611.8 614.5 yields 34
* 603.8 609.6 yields 35.5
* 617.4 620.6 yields 35.2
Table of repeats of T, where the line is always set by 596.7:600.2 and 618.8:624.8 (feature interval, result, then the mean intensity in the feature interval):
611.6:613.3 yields 0.03 nm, 34.4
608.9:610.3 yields 0.01 nm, 35.1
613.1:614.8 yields 0.04 nm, 34.2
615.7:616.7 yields 0.06 nm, 32.9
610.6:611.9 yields -0.01 nm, 35.6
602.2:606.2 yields -0.03 nm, 36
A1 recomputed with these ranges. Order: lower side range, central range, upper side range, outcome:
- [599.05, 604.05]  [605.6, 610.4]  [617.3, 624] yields 0.06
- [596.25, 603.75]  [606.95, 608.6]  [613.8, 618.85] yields 0.02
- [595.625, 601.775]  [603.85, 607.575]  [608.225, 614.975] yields -0.07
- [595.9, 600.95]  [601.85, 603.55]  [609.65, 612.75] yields 0.02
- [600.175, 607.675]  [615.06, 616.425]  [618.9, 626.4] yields 0.04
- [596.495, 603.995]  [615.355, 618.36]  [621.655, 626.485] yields 0.06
